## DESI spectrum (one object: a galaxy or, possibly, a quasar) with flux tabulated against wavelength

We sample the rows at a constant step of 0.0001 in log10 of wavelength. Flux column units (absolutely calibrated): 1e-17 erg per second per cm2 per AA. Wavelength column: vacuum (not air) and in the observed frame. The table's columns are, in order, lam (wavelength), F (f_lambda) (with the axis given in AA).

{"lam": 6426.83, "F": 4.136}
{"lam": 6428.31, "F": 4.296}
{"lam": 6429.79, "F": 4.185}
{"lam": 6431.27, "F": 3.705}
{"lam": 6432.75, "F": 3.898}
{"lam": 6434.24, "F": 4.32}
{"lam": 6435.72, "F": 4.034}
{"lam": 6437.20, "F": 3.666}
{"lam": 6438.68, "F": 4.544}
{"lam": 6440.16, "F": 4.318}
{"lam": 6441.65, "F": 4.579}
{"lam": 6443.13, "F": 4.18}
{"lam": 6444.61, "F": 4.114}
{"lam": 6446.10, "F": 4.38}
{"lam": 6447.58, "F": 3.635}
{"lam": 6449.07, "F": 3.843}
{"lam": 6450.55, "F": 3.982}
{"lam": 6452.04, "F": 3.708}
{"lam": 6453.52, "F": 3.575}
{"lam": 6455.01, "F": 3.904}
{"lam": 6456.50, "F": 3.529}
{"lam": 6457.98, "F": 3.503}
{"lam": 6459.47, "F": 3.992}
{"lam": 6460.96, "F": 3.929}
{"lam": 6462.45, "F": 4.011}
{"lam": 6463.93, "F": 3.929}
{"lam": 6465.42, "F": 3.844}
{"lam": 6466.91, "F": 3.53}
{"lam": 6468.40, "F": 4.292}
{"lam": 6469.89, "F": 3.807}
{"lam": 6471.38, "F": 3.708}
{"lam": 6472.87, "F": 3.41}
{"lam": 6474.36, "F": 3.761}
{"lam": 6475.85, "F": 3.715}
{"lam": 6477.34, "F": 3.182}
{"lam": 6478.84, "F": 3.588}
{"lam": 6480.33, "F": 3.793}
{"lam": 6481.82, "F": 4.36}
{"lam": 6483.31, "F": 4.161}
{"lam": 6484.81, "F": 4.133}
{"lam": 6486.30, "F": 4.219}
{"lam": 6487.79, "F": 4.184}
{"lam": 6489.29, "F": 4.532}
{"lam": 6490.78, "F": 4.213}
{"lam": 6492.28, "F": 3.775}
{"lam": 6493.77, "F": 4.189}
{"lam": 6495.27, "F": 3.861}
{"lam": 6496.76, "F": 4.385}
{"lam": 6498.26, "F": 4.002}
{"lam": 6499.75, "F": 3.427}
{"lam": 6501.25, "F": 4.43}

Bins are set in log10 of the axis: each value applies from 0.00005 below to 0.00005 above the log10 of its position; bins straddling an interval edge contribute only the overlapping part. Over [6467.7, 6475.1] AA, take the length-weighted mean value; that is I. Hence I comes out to 3.79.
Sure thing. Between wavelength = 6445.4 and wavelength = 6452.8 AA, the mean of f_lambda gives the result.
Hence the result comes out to 3.91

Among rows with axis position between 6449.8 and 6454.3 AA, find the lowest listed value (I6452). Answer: 3.575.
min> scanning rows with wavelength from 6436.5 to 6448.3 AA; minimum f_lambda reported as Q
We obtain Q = 3.635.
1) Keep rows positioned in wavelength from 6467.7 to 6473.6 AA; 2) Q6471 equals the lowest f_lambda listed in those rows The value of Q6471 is 3.41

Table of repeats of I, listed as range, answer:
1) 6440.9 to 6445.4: 4.29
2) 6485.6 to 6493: 4.18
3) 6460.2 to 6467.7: 3.85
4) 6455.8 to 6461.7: 3.74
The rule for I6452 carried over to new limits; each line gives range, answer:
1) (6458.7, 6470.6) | 3.53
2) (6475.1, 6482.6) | 3.182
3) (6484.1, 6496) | 3.775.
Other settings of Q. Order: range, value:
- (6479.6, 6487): 3.793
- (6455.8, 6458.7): 3.503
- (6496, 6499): 4.002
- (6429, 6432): 3.705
